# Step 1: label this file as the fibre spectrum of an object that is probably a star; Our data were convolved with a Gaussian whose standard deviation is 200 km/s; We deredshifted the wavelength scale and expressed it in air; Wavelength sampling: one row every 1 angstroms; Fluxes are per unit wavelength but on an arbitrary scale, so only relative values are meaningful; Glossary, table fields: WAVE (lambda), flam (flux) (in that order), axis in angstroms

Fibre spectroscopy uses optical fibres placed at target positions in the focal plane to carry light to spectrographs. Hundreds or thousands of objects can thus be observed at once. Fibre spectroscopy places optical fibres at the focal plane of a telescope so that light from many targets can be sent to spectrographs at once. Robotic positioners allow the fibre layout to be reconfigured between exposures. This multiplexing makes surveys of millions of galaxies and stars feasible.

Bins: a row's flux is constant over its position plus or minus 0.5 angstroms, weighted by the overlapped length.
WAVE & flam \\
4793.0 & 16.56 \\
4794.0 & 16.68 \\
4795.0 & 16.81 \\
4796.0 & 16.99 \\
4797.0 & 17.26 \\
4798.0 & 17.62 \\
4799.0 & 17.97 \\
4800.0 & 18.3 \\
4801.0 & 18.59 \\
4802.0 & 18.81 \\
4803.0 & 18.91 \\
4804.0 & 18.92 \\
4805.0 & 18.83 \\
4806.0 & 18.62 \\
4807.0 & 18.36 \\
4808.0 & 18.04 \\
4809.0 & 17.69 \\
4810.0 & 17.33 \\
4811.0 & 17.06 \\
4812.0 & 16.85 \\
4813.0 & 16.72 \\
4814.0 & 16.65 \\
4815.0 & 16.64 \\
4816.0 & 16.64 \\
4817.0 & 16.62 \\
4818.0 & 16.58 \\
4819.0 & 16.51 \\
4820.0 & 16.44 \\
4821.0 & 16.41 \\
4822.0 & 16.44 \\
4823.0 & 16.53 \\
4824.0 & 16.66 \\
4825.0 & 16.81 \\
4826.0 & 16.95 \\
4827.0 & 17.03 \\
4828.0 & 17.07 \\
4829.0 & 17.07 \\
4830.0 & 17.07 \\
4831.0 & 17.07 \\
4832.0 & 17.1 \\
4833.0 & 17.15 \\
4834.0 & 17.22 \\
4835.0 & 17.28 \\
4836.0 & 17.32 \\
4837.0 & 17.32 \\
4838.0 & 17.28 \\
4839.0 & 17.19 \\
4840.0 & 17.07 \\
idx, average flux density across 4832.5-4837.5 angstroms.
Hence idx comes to 17.3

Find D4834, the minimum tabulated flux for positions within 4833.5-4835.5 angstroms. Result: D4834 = 17.22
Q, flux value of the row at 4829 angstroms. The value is 17.07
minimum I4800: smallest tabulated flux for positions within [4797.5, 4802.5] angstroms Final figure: 17.62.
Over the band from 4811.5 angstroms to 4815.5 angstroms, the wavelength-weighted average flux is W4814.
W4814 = 16.7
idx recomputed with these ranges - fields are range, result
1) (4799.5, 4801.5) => 18.4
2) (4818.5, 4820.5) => 16.5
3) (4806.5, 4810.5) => 17.9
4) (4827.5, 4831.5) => 17.1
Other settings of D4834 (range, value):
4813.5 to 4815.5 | 16.64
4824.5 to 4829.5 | 16.81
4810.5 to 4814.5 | 16.65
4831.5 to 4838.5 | 17.1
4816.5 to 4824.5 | 16.41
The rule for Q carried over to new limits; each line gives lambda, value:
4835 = 17.28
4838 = 17.28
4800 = 18.3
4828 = 17.07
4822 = 16.44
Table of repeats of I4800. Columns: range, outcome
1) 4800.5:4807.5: 18.36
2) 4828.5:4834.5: 17.07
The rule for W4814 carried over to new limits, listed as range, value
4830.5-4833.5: 17.1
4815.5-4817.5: 16.6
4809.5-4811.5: 17.2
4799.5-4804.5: 18.7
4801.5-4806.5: 18.8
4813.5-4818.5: 16.6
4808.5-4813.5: 17.1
